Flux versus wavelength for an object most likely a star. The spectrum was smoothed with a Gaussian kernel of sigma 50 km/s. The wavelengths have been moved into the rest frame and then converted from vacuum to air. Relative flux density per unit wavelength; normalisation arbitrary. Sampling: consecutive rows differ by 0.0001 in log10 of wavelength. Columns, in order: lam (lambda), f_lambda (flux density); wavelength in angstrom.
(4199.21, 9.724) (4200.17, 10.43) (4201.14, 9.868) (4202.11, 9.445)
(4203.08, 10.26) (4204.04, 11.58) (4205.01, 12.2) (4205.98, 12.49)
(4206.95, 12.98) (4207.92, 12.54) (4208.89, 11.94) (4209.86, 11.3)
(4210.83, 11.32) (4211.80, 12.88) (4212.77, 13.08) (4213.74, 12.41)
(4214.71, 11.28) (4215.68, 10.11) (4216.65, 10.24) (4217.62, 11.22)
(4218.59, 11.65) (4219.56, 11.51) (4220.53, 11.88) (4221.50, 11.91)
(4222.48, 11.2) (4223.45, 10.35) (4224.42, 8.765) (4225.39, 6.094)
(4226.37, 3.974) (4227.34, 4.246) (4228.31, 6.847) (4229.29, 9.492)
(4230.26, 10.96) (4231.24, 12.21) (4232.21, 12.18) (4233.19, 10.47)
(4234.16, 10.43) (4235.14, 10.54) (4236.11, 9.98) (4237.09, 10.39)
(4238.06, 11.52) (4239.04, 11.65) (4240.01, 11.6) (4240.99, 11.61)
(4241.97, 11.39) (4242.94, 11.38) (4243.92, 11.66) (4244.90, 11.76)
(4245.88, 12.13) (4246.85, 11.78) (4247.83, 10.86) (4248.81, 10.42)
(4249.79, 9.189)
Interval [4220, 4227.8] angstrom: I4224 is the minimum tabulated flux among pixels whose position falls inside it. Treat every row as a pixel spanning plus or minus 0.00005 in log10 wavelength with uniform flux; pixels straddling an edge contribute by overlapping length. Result 3.974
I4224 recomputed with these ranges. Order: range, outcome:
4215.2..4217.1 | 10.11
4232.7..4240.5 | 9.98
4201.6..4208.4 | 9.445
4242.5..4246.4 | 11.38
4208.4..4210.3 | 11.3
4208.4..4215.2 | 11.28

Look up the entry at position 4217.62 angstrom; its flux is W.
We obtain 11.22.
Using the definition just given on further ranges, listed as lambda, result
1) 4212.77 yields 13.08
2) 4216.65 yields 10.24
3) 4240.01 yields 11.6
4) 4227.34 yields 4.246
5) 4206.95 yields 12.98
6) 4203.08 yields 10.26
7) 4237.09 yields 10.39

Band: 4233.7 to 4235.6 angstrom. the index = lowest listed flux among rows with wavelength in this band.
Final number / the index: 10.43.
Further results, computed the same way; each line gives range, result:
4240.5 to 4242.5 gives 11.39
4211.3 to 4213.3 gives 12.88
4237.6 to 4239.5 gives 11.52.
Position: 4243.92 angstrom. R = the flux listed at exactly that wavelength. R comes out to 11.66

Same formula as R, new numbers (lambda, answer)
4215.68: 10.11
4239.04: 11.65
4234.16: 10.43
